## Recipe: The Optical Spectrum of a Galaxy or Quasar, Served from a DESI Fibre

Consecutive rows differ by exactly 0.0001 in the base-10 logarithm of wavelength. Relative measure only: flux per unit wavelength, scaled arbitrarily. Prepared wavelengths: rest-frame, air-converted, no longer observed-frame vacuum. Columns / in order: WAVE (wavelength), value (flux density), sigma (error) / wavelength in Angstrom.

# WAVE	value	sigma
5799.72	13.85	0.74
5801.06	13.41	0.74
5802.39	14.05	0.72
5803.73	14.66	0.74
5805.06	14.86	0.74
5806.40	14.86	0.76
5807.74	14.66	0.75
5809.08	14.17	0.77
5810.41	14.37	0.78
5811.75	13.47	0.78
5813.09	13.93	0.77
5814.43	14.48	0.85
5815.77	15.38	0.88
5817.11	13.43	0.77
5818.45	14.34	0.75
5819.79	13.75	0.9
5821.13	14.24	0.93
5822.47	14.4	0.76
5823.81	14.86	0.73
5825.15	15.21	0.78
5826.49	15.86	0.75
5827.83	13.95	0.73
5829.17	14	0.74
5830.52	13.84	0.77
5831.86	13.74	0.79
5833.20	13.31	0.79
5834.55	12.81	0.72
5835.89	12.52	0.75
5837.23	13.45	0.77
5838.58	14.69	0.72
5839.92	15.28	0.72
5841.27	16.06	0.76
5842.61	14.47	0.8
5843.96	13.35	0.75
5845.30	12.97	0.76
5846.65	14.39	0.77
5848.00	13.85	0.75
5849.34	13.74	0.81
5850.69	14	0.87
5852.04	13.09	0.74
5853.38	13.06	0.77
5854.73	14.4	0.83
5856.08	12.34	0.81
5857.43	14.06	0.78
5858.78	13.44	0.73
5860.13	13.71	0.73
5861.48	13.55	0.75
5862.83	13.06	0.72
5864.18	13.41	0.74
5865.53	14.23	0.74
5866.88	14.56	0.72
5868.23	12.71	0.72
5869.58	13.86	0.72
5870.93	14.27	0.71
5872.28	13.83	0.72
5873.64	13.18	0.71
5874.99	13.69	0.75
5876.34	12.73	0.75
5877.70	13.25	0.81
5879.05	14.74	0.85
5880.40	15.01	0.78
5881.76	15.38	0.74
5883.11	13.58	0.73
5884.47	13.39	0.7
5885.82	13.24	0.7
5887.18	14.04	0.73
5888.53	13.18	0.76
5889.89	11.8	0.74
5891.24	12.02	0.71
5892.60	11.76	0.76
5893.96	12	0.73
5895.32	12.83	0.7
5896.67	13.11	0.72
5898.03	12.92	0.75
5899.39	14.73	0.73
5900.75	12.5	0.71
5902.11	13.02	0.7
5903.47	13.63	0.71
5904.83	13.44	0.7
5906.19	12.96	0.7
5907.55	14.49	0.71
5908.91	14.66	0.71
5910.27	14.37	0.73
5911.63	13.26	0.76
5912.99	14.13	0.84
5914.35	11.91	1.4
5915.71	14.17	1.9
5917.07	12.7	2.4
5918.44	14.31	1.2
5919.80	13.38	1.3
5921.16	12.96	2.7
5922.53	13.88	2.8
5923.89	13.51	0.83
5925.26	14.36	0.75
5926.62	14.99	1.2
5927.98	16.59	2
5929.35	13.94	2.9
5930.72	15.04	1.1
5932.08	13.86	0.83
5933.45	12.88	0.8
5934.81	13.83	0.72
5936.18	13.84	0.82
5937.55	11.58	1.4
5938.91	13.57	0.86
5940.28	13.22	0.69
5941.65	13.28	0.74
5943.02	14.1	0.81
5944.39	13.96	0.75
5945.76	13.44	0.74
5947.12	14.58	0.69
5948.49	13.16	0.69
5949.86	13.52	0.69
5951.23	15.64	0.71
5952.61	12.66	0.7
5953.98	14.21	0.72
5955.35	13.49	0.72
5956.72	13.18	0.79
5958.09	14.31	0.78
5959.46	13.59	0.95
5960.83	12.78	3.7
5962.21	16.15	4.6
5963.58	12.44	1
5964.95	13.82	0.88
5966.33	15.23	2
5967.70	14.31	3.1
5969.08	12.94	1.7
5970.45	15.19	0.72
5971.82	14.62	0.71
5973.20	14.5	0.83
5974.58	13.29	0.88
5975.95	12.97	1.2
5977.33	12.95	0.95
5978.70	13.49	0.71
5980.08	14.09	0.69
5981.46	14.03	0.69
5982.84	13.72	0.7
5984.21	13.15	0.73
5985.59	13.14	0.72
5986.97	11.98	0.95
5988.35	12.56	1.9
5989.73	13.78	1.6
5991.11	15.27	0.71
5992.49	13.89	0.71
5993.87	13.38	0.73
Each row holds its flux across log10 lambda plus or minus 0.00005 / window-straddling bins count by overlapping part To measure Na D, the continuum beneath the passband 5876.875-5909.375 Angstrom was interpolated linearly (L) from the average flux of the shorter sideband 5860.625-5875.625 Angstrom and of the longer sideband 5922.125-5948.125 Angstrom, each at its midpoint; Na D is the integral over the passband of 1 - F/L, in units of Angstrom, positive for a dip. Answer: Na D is 0.9 Angstrom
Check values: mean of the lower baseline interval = 13.7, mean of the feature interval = 13.4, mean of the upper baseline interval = 13.9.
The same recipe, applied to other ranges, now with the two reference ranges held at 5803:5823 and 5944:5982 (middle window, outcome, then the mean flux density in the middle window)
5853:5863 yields 0.5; 13.5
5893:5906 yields 0.9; 13.1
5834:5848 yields 0.2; 14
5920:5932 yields -0.3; 14.3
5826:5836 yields 0.3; 13.8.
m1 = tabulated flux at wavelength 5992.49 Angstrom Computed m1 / 13.89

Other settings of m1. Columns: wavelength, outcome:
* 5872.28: 13.83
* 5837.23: 13.45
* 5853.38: 13.06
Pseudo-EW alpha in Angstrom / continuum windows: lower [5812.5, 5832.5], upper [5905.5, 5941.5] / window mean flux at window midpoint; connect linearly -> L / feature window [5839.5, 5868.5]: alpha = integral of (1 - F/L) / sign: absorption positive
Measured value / 0.8 Angstrom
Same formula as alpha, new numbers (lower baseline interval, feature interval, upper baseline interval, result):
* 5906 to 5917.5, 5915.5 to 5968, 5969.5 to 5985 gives -0.4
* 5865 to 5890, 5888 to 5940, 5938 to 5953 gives 1.0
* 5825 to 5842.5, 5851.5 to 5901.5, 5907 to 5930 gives 2.3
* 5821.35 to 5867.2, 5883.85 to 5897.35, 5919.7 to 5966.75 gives 1.1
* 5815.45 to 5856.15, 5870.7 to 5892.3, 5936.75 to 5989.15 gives 0.6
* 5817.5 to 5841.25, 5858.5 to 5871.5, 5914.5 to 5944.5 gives 0.3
